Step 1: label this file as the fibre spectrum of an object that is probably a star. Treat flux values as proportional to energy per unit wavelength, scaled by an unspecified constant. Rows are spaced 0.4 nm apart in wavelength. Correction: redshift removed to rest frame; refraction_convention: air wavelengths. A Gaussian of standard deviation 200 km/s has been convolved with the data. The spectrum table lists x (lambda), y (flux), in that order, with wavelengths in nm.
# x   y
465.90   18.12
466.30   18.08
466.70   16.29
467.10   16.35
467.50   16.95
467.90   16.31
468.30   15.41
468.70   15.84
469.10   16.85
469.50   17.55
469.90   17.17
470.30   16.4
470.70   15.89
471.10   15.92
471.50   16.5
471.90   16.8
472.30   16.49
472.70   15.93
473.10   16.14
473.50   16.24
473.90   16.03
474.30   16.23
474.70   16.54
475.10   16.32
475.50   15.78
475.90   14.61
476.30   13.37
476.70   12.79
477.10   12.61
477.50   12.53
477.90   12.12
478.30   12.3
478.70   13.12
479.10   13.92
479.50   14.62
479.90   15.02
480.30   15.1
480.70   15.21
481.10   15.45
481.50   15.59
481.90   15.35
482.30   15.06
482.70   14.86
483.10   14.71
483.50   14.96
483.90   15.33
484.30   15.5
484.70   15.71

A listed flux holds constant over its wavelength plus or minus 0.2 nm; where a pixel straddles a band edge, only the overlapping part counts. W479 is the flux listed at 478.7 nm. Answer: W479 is 13.12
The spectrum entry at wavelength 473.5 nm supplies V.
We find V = 16.24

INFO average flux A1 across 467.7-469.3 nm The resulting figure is 16.1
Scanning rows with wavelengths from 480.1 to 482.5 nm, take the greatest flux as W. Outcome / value 15.59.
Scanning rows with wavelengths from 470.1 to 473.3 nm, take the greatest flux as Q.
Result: 16.8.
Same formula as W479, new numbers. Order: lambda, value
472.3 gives 16.49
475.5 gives 15.78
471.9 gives 16.8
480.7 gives 15.21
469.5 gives 17.55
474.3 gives 16.23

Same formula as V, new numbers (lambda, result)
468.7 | 15.84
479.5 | 14.62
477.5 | 12.53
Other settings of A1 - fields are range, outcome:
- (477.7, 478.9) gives 12.5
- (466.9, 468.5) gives 16.3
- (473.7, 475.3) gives 16.3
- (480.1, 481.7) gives 15.3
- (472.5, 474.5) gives 16.1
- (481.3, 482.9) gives 15.2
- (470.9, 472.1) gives 16.4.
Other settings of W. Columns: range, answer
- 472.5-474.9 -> 16.54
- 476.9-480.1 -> 15.02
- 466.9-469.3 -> 16.95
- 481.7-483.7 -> 15.35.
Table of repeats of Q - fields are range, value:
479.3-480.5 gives 15.1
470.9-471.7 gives 16.5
